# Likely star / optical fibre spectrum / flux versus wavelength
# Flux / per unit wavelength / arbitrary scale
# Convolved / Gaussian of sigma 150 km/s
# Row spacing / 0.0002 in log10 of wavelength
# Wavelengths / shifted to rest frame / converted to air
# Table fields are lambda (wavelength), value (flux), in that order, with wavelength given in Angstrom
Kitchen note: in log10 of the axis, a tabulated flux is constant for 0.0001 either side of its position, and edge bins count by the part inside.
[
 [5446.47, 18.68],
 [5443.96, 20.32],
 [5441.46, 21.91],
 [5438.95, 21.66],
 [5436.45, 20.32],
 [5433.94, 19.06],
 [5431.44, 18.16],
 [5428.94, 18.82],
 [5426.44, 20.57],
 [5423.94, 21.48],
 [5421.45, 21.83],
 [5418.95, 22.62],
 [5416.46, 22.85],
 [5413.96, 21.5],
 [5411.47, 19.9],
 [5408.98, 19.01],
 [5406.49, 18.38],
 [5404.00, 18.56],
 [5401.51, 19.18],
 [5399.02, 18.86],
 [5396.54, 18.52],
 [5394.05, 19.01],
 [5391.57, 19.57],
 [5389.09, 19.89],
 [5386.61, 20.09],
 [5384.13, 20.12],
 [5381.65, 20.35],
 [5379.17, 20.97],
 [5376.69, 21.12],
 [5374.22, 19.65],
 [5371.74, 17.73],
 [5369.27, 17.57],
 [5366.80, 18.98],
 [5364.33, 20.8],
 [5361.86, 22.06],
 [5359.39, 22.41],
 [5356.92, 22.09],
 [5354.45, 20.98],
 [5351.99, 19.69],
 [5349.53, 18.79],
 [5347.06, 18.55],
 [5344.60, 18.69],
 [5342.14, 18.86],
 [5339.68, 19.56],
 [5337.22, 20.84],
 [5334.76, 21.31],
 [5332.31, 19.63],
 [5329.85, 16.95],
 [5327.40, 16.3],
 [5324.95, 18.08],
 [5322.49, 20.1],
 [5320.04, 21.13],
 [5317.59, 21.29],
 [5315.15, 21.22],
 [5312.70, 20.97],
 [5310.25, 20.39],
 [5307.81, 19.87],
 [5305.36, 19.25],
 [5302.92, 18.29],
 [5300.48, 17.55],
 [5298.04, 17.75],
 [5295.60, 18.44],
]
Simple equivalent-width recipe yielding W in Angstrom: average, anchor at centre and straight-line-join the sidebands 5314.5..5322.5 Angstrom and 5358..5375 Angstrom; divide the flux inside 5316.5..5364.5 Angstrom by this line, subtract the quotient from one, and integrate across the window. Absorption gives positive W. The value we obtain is 1.5 Angstrom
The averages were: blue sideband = 21.1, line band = 19.9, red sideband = 19.9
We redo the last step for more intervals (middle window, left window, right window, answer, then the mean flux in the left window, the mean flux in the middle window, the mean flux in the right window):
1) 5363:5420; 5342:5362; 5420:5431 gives 1.66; 20.2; 19.8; 20.5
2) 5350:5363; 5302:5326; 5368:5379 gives -1.22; 20.1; 21.3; 19.2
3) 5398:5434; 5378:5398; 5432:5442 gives 0.16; 19.8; 20.1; 20.5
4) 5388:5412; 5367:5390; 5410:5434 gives 1.37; 19.7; 19.1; 20.7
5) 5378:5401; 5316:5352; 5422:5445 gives 0.21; 19.3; 19.7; 20.3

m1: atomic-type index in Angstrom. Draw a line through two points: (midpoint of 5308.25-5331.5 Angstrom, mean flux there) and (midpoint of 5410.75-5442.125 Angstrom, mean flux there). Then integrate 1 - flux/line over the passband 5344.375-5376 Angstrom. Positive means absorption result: 0.3 Angstrom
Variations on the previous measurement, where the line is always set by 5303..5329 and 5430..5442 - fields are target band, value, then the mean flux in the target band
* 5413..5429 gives -1.21 Angstrom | 21.6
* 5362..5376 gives 0.44 Angstrom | 19.3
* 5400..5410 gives 0.61 Angstrom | 18.8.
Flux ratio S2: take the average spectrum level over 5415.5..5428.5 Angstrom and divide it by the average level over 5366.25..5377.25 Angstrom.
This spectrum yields 1.15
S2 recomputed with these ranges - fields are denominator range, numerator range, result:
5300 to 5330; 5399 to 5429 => 1.05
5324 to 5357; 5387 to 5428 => 1.05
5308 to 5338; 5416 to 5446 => 1.04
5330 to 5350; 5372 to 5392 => 1.04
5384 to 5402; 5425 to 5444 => 1.04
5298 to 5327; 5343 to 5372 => 1.01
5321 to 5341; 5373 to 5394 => 1.05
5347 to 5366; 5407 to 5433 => 0.99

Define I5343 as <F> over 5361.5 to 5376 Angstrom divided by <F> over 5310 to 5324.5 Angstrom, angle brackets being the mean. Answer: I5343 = 0.94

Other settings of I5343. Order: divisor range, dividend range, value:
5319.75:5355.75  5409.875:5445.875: 1.08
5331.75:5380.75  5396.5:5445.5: 1.01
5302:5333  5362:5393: 1.02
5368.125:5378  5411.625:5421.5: 1.15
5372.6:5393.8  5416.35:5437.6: 1.02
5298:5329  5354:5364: 1.12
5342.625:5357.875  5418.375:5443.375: 1.04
